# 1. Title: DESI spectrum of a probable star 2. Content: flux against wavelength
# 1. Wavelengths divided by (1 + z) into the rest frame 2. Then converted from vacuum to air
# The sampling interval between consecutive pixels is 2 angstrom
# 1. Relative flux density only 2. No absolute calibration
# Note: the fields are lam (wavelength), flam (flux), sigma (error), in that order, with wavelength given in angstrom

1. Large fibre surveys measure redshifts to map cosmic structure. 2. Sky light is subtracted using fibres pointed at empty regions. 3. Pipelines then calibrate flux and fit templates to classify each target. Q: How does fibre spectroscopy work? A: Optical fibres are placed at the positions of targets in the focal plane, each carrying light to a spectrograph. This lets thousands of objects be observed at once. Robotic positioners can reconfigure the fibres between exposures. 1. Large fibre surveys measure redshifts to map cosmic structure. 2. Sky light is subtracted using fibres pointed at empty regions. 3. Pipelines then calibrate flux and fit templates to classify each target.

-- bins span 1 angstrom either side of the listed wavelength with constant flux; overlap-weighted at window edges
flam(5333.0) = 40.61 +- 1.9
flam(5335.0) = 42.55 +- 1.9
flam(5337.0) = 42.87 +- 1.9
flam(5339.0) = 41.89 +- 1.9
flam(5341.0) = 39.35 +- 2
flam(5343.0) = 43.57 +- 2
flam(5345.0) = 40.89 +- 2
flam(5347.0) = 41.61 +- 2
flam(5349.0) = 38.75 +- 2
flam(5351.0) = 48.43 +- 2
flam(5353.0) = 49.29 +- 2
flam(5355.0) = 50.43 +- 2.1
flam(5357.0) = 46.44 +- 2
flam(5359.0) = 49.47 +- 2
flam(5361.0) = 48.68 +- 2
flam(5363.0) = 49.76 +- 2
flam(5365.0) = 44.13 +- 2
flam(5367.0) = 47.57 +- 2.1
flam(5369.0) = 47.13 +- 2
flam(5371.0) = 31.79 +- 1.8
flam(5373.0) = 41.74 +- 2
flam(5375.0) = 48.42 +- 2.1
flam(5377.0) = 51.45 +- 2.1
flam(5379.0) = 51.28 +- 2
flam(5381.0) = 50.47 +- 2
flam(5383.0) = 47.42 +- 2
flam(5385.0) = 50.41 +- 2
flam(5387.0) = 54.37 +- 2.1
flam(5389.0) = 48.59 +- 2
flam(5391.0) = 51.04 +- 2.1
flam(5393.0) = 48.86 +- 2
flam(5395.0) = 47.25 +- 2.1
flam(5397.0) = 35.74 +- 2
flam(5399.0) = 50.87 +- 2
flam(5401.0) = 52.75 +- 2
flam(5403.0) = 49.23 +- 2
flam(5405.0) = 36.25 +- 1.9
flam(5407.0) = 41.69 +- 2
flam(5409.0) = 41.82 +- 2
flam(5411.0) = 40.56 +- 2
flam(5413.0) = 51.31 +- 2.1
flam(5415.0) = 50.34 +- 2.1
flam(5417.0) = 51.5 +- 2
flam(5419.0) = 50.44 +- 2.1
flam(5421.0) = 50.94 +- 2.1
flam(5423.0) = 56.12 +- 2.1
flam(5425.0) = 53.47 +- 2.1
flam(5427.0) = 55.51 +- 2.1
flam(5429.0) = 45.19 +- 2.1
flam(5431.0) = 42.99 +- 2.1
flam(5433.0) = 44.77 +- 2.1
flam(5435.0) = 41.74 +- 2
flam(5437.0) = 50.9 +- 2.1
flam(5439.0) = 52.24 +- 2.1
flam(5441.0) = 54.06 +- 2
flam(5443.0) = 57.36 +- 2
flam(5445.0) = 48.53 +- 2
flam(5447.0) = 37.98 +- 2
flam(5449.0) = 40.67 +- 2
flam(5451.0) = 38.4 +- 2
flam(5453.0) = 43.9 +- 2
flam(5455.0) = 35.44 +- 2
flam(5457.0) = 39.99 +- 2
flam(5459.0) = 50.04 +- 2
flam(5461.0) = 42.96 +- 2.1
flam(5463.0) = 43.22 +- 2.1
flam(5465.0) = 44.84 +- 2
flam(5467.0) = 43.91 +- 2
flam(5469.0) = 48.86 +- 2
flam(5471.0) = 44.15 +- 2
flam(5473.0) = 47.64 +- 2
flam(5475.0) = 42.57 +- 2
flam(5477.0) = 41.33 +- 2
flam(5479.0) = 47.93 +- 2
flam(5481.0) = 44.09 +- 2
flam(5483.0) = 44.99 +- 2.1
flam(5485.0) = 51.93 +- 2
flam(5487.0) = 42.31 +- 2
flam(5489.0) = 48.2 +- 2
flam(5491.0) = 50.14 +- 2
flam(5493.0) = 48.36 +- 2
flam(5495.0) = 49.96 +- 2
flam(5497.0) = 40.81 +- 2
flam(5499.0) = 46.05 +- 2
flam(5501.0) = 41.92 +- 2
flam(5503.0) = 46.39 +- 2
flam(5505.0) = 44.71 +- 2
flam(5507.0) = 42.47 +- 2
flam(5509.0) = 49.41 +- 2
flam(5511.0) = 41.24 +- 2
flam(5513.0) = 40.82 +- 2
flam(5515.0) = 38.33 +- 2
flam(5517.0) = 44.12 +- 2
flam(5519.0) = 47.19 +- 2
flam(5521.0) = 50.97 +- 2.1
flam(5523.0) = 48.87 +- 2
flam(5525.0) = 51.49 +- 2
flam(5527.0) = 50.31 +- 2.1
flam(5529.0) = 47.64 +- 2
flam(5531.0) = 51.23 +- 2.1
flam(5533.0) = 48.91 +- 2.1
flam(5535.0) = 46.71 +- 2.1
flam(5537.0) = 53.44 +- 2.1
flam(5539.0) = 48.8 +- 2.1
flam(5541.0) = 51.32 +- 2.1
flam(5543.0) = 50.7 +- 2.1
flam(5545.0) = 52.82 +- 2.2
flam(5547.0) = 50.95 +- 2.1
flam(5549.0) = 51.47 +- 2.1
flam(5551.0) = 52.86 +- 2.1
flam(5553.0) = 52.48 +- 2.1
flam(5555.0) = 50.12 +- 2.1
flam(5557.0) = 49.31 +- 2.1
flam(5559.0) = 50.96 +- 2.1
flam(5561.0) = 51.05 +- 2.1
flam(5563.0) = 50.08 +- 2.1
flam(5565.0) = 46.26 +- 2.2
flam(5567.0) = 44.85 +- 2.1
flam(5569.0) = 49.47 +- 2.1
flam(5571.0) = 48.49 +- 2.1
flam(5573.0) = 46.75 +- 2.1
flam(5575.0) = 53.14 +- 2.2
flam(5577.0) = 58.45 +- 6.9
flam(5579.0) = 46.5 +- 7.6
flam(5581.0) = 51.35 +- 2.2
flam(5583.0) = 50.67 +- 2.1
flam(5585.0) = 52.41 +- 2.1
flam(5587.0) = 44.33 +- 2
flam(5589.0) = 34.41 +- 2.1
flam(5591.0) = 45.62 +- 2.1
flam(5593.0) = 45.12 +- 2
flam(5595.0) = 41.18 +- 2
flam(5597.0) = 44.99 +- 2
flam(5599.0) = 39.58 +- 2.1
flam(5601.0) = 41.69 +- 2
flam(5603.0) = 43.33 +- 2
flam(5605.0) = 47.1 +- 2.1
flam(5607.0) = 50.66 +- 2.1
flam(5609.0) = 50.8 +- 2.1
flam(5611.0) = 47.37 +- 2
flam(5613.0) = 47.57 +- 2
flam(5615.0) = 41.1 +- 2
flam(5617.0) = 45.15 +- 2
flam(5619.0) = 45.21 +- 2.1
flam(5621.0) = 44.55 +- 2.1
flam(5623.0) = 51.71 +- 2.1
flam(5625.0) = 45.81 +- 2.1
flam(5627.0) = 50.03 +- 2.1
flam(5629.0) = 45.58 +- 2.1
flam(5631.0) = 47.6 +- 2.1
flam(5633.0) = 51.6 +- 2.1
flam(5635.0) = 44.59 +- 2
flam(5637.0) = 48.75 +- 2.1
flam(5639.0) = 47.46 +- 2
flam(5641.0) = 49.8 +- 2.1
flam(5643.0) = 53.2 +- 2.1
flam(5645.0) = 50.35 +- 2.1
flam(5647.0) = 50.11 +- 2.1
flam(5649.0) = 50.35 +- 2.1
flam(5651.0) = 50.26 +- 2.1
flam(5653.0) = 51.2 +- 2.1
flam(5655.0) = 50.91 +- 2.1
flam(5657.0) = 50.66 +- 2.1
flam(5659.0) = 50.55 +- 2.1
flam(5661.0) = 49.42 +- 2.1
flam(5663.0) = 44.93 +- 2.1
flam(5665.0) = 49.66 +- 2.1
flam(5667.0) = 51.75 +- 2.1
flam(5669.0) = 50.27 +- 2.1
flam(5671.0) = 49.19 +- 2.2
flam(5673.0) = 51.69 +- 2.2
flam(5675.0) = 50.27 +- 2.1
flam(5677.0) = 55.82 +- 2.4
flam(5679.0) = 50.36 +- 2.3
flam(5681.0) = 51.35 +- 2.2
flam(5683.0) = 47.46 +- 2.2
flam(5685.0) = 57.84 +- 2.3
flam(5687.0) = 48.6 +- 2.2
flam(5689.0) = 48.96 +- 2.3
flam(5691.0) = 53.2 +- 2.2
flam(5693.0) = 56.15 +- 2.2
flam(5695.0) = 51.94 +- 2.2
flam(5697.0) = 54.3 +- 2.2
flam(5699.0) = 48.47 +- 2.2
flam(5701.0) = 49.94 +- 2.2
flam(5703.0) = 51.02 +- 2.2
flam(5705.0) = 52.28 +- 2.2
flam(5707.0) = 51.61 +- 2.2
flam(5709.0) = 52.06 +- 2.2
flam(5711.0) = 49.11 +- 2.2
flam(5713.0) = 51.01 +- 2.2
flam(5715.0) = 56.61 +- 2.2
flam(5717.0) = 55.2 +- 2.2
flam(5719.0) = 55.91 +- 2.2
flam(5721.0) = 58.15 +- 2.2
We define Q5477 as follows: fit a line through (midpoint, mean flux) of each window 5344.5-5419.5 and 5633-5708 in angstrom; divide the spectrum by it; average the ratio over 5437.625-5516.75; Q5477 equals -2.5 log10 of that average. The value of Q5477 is 0.07 mag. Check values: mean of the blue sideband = 46.8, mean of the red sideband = 50.7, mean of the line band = 45.1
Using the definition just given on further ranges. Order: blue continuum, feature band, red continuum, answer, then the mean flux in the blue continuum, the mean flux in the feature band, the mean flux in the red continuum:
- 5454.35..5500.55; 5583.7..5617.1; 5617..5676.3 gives 0.08 mag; 45.2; 44.9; 49.2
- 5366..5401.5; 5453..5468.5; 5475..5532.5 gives 0.08 mag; 47.5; 43.2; 46.1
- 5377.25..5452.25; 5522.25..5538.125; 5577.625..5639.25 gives -0.06 mag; 47.9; 49.8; 46.3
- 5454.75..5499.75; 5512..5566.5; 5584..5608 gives -0.10 mag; 45.4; 49.2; 44.2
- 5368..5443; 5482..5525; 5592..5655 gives 0.04 mag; 48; 45.8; 47.3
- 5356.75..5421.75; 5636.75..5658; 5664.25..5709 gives 0.01 mag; 47.3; 50.3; 51.5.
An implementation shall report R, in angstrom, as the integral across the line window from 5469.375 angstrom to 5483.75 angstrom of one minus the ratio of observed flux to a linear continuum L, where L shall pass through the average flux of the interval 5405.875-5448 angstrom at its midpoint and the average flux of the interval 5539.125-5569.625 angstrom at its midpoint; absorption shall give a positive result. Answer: 1.3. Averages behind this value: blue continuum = 48.5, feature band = 44.8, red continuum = 50.3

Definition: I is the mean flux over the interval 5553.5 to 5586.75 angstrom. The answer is 49.9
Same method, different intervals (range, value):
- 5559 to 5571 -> 48.6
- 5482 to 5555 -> 47.8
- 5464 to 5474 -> 45.9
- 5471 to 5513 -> 45.5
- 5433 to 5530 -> 45.6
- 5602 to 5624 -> 46.8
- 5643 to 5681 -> 50.5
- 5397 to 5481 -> 46.3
